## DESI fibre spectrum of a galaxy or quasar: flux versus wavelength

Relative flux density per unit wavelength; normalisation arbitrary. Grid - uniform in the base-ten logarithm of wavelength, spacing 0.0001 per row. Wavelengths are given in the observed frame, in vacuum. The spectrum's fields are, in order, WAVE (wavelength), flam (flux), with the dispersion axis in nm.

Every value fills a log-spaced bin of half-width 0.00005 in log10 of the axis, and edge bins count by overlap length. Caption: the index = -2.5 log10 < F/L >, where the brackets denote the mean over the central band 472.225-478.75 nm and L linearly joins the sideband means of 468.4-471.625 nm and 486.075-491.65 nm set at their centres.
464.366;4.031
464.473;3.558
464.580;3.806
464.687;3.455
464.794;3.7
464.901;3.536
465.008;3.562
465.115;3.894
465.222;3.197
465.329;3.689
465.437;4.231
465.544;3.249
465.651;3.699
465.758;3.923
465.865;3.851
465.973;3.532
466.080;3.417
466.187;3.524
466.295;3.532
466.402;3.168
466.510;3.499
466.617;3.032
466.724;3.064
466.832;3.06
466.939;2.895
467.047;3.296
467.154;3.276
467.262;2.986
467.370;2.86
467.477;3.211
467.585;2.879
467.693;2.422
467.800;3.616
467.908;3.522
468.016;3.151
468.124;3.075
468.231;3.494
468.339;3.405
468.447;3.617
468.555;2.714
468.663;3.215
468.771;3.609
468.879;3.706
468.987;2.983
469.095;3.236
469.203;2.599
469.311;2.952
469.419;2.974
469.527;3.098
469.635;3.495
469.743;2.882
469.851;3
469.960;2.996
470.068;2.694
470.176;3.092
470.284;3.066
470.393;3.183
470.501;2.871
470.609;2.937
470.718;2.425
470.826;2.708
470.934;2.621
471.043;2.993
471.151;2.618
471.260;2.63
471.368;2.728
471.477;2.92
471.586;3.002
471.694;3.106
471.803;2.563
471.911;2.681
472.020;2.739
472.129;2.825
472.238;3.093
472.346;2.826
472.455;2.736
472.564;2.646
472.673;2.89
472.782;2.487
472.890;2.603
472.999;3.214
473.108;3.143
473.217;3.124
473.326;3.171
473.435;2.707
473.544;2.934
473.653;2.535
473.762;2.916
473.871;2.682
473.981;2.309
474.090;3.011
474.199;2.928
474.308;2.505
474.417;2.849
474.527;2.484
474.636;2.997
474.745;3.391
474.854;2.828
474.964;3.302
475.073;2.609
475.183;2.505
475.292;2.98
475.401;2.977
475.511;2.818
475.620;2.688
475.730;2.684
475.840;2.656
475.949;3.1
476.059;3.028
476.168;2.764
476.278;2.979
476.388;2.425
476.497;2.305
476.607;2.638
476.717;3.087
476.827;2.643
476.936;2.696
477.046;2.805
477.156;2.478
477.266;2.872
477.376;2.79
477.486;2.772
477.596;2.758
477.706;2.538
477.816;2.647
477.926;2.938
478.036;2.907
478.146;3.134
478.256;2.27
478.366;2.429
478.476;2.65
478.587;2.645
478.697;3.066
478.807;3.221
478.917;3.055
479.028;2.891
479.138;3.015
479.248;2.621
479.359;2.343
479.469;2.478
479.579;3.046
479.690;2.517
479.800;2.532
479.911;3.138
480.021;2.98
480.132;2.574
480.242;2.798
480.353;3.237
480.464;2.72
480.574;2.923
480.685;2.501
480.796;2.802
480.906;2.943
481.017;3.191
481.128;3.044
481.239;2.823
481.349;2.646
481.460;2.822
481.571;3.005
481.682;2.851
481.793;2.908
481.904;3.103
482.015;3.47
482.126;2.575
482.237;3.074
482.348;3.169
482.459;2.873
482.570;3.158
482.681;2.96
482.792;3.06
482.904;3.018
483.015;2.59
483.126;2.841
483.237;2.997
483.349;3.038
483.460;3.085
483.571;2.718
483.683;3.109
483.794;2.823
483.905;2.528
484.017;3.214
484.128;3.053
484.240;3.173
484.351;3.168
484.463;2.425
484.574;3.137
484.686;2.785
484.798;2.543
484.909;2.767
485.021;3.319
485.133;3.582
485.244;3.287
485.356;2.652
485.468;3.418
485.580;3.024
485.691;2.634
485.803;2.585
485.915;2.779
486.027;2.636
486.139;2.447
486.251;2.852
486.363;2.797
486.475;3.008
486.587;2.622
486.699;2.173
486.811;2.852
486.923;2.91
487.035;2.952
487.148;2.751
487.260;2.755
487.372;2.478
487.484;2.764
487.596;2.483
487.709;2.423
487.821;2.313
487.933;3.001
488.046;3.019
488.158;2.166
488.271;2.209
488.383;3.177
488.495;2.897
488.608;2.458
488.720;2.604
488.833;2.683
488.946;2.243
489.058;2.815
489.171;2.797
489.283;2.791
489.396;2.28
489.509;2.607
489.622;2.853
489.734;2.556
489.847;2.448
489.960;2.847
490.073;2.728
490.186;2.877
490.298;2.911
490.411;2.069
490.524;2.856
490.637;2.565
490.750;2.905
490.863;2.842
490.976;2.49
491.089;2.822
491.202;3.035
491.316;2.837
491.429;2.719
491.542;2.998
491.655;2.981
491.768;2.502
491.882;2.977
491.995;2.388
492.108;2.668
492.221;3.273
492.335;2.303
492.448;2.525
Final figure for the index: 0.041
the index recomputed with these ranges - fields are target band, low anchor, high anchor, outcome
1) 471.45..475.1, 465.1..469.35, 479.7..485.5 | 0.11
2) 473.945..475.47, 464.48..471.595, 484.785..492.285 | 0.08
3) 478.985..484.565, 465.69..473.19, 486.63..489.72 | -0.04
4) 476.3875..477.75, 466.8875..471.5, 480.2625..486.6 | 0.11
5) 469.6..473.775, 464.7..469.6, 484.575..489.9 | 0.12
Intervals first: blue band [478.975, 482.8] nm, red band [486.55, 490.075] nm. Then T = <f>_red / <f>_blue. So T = 0.9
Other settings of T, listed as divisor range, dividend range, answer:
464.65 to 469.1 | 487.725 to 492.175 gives 0.80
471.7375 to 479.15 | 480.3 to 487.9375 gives 1.03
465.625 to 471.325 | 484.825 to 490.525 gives 0.87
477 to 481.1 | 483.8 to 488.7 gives 1.00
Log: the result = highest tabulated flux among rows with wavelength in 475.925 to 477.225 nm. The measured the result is 3.1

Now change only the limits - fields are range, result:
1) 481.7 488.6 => 3.582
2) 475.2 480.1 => 3.221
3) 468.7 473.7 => 3.706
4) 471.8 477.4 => 3.391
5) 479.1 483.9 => 3.47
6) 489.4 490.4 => 2.911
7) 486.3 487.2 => 3.008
